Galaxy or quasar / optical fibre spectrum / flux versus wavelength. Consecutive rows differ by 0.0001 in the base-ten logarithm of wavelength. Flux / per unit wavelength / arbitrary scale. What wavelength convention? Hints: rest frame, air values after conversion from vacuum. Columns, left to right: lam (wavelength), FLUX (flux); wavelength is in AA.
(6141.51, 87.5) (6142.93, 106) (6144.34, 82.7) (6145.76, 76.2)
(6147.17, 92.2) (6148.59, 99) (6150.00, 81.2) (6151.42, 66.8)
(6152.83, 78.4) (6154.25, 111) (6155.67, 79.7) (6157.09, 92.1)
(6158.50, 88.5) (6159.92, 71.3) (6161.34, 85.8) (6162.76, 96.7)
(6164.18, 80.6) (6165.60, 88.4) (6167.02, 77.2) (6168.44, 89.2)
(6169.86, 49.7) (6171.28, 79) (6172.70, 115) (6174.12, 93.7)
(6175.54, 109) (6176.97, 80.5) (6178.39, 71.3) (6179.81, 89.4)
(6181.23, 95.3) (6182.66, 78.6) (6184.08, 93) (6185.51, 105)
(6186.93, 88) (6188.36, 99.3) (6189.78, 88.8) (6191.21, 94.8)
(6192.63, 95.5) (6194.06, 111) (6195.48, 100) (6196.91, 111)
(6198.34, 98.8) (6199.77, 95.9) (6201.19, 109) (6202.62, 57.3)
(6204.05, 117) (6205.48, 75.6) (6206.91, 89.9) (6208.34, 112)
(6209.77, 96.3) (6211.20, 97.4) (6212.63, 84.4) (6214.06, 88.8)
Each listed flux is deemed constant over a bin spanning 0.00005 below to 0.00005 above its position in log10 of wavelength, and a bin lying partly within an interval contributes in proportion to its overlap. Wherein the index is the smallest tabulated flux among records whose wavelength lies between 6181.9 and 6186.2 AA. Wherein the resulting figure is 78.6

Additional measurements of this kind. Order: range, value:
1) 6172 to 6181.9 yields 71.3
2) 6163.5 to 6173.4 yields 49.7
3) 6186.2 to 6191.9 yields 88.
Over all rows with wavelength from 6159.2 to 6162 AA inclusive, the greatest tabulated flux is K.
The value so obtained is 85.8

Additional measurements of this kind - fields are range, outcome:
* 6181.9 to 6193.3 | 105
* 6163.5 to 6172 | 89.2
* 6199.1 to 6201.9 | 109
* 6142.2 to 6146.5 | 106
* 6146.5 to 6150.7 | 99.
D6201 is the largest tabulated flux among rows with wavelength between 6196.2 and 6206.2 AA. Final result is 117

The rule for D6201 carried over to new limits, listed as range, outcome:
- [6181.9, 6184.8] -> 93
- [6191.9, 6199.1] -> 111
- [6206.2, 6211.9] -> 112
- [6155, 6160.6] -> 92.1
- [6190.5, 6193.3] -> 95.5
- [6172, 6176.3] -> 115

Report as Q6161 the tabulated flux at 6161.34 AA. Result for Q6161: 85.8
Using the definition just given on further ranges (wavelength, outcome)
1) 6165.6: 88.4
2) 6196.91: 111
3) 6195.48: 100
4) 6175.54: 109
